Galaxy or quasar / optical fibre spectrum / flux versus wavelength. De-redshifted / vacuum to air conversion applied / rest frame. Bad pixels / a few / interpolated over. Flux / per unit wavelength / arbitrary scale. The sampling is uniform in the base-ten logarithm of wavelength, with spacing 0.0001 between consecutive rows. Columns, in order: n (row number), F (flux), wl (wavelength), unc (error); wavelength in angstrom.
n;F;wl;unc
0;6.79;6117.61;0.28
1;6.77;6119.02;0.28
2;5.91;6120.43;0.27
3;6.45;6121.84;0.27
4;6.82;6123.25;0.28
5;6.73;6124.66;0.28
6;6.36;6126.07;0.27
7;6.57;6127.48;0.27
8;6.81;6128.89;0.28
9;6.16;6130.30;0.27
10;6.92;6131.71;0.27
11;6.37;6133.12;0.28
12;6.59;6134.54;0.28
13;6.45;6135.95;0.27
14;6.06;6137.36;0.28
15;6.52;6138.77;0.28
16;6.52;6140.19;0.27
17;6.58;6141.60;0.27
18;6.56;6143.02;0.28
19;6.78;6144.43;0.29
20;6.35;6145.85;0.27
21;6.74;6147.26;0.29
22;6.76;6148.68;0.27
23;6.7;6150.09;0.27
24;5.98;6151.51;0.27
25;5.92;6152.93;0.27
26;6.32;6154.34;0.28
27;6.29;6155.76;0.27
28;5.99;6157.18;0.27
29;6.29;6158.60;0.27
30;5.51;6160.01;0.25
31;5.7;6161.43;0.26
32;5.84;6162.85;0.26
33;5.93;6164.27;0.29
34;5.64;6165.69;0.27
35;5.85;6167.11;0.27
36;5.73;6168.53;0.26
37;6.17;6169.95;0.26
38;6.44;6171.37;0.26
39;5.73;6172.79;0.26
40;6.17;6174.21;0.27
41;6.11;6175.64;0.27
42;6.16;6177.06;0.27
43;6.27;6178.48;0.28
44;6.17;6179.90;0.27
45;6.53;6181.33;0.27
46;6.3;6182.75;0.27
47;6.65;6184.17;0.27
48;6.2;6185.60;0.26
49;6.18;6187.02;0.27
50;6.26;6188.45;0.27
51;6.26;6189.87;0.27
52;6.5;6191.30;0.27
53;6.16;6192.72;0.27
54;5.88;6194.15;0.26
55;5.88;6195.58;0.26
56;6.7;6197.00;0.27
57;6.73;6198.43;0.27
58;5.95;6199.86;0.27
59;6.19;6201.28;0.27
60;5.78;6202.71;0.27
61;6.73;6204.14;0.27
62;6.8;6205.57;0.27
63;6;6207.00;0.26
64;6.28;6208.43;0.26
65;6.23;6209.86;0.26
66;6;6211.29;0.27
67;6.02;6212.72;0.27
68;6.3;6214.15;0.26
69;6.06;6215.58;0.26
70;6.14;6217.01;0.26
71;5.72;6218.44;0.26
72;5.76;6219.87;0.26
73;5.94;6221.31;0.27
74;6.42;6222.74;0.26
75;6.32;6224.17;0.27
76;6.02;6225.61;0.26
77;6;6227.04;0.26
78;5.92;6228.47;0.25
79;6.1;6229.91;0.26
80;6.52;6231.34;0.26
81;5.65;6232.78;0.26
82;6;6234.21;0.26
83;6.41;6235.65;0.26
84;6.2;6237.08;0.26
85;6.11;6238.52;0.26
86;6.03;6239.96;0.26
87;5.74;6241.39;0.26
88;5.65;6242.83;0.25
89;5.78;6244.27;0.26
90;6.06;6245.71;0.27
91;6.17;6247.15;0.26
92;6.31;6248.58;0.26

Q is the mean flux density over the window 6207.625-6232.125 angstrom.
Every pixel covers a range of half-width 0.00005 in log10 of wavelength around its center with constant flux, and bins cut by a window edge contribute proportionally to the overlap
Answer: 6.1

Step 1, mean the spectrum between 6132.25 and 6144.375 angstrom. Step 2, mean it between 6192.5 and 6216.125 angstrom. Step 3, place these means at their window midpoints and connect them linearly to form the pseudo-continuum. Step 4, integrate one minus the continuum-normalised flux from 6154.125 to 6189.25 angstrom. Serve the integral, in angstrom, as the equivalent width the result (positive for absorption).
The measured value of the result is 1.4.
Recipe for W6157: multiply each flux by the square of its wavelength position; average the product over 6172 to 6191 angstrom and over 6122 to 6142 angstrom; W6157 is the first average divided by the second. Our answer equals 0.97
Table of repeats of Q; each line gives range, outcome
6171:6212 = 6.25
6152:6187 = 6.08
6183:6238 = 6.18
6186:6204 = 6.22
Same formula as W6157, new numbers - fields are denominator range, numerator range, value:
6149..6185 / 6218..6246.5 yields 1.01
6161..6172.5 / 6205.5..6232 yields 1.05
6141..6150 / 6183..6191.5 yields 0.97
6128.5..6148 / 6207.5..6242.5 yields 0.96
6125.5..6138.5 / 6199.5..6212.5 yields 0.98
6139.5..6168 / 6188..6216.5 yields 1.02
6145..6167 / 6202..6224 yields 1.02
